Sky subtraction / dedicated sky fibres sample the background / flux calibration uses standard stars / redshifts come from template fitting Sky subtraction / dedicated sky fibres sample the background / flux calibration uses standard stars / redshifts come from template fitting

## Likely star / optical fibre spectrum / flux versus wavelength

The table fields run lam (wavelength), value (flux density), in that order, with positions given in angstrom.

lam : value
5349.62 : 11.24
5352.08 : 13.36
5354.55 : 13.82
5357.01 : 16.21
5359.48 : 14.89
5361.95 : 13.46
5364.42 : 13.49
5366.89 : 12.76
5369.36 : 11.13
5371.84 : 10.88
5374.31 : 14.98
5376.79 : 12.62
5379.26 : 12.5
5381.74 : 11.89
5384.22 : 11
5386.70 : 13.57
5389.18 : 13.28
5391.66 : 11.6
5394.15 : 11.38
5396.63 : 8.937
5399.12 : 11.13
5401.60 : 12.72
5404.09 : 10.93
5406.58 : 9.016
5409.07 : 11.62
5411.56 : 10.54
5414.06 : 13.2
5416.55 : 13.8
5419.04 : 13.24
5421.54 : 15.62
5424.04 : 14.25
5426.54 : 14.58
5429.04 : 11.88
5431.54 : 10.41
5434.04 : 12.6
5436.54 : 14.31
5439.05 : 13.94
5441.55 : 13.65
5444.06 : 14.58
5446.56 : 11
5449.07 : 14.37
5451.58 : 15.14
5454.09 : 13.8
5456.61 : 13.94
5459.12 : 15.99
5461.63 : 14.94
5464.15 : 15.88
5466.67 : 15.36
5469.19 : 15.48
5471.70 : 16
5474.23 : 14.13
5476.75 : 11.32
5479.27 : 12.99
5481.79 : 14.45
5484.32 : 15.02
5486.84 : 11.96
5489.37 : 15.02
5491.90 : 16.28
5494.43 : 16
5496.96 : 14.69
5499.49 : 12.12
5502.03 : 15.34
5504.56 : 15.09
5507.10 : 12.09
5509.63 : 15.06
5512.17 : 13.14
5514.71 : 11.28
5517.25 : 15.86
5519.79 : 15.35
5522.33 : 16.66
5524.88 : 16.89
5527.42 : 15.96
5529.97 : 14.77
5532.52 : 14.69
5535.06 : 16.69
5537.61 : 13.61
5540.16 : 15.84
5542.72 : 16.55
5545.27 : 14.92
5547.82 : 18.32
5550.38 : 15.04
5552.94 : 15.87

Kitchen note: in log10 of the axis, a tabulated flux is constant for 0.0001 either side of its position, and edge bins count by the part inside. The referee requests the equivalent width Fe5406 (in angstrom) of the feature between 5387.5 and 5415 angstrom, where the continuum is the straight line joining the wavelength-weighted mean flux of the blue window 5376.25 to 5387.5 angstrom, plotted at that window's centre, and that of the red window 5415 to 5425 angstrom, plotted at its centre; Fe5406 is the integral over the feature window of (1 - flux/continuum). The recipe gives 4.0 angstrom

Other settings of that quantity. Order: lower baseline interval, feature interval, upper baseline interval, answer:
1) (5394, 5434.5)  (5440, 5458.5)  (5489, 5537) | -1.1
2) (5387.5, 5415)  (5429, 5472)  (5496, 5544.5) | -4.4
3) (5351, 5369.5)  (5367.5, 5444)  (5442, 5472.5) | 9.7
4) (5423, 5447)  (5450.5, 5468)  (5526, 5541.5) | -1.7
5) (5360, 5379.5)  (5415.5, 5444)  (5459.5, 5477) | 1.2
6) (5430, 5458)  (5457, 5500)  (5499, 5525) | -2.1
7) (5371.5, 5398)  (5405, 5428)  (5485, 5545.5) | -0.1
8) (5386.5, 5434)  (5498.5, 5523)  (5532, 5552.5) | 1.2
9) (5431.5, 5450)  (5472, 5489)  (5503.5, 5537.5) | 0.6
